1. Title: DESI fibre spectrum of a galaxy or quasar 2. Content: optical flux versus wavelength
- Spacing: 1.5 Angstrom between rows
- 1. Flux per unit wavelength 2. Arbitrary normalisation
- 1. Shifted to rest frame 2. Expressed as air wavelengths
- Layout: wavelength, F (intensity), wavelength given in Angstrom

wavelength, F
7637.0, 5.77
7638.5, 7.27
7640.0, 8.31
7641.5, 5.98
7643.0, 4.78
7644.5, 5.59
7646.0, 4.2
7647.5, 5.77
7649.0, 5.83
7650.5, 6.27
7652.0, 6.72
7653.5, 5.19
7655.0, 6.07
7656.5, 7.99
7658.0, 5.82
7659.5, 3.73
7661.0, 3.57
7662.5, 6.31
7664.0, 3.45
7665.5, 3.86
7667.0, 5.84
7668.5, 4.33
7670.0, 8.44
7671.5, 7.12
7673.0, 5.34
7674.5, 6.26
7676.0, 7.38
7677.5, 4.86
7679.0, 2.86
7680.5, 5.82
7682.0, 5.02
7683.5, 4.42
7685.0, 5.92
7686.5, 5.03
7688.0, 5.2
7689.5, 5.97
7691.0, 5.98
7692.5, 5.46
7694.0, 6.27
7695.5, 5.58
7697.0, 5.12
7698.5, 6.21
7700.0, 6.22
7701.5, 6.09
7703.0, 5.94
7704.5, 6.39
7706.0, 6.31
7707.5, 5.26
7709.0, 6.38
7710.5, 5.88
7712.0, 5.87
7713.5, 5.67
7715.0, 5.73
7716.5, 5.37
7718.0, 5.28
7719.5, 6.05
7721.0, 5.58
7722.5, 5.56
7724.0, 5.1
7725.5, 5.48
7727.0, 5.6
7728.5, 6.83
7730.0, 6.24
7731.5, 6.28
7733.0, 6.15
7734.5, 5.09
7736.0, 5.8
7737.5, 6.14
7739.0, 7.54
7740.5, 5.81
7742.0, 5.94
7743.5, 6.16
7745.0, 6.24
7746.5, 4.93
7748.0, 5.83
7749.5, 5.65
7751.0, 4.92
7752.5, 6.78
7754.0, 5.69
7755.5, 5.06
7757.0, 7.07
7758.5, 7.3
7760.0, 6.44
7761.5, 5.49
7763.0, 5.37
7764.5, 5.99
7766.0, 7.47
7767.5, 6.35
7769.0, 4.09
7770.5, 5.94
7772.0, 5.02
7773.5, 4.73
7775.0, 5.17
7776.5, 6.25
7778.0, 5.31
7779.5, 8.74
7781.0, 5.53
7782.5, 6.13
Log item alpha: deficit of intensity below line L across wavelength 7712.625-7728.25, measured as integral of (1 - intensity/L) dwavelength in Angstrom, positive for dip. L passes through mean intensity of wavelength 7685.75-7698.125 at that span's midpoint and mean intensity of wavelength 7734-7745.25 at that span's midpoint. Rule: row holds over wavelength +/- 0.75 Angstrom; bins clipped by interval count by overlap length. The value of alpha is 0.8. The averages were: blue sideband 5.6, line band 5.59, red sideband 6.11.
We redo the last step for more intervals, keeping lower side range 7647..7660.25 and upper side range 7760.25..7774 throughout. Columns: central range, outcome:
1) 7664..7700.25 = 1.9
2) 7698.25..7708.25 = -0.4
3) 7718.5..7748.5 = -0.9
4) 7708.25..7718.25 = 0.0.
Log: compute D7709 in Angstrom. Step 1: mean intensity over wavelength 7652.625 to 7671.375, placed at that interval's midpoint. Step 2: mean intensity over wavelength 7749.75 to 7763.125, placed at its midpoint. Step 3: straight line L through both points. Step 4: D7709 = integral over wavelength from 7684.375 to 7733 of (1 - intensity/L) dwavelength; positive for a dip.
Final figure -0.6 Angstrom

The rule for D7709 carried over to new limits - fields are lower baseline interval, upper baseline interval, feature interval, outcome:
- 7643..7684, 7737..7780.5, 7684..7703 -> -0.37 Angstrom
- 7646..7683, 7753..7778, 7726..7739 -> -0.81 Angstrom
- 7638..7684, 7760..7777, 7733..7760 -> -1.76 Angstrom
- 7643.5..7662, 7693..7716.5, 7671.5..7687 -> 0.95 Angstrom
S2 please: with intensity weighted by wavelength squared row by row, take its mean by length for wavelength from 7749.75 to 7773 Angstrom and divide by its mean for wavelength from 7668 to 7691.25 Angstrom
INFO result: 1.1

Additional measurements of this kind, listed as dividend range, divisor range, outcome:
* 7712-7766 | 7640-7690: 1.09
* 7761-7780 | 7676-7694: 1.12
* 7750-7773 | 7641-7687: 1.11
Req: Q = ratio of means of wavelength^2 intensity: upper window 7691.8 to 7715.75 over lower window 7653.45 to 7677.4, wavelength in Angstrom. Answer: 1.05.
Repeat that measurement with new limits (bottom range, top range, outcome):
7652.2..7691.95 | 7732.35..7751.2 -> 1.10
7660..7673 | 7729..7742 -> 1.17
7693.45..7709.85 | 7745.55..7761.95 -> 1.01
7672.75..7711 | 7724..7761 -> 1.08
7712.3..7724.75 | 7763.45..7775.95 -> 1.02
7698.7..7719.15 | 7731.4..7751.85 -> 1.01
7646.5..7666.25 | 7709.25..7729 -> 1.07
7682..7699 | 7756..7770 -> 1.13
